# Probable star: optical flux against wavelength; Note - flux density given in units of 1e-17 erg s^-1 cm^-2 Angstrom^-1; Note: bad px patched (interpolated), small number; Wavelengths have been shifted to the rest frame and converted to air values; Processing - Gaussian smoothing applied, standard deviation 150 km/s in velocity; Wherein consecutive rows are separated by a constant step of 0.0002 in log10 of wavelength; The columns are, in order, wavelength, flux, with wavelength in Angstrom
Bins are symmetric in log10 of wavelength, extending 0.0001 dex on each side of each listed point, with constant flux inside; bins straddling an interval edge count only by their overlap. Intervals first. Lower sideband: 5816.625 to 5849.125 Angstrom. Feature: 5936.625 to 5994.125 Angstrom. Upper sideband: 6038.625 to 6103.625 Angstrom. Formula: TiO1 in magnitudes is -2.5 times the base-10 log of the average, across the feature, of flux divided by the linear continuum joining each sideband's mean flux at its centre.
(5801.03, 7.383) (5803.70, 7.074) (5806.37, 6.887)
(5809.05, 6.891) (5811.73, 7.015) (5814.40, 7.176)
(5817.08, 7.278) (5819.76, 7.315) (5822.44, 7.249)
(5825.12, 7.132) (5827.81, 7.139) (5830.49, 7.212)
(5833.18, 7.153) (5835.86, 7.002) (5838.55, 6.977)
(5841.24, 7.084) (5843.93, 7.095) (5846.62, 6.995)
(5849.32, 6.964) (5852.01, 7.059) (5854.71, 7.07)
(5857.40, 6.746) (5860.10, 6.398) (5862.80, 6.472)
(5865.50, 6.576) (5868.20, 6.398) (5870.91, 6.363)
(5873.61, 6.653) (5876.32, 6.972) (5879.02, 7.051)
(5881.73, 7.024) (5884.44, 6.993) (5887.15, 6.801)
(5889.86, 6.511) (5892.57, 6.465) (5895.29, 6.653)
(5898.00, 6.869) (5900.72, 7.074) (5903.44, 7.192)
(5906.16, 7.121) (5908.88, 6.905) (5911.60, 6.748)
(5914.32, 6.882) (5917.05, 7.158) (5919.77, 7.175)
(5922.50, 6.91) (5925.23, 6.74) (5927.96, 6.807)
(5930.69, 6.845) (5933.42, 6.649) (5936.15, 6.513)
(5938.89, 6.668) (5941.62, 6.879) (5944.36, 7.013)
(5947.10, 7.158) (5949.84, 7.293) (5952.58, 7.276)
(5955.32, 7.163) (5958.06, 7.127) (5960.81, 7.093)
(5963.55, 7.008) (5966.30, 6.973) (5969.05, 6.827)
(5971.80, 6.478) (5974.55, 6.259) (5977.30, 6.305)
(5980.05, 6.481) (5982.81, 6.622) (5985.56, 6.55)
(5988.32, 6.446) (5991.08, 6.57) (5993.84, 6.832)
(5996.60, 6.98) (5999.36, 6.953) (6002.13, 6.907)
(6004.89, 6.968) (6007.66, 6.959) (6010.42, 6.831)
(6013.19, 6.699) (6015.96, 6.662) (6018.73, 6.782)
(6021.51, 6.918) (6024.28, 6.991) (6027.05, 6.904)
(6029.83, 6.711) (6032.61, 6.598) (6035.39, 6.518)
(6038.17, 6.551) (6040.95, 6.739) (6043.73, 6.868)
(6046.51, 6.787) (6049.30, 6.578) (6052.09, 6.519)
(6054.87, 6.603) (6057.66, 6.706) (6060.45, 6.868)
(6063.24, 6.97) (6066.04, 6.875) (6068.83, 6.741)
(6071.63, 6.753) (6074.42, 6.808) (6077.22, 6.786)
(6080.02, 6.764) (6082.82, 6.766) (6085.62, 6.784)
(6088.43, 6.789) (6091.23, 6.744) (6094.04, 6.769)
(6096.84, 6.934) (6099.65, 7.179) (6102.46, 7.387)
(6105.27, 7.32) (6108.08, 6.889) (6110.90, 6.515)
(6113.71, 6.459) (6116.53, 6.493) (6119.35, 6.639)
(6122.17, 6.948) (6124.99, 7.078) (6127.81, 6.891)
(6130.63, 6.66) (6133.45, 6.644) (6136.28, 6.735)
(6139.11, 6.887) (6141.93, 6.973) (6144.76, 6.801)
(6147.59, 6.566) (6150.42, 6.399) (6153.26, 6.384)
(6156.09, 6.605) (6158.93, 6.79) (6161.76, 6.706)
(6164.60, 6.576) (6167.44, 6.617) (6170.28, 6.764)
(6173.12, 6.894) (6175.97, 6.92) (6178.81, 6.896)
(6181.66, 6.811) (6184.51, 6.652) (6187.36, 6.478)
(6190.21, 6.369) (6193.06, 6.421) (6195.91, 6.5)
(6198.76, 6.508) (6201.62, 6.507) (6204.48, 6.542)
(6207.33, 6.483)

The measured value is 0.02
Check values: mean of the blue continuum 7.12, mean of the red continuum 6.81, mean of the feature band 6.8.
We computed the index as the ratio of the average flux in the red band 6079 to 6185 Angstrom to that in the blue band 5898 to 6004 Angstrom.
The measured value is 1.0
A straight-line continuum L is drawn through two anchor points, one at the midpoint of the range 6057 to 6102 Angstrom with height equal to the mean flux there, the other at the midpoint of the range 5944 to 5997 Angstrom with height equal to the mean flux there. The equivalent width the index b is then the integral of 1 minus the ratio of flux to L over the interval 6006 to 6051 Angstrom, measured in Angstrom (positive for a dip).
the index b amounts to 0.48 Angstrom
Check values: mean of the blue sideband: 6.82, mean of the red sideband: 6.84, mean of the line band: 6.75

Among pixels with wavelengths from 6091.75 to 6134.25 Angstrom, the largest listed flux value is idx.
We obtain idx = 7.387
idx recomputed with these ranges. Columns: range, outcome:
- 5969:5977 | 6.827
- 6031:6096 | 6.97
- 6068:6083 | 6.808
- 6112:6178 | 7.078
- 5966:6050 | 6.991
